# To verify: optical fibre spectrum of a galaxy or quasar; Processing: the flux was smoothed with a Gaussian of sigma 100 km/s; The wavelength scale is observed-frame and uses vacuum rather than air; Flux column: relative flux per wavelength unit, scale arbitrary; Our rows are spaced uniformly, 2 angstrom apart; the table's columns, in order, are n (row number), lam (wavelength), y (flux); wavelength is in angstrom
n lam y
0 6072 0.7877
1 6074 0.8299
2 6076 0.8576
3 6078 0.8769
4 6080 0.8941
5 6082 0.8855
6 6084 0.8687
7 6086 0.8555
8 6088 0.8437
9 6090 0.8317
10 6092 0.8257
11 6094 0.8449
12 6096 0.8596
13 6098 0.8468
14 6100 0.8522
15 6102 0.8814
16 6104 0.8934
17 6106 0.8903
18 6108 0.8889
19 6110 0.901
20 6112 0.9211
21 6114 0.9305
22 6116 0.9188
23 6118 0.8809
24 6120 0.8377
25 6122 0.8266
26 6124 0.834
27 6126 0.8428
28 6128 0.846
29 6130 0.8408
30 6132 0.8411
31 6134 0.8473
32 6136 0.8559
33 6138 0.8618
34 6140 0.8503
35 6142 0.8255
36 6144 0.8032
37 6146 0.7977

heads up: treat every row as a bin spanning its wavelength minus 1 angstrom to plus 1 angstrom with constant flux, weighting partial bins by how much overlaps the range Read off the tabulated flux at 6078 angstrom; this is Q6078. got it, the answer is 0.8769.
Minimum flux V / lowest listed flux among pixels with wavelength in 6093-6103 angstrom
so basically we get 0.8449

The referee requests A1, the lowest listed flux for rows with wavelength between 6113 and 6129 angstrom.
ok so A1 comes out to 0.8266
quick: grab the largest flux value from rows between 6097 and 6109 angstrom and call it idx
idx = 0.8934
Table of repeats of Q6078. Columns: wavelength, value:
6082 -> 0.8855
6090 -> 0.8317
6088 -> 0.8437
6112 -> 0.9211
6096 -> 0.8596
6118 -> 0.8809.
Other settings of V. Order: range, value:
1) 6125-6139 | 0.8408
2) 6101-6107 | 0.8814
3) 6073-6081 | 0.8299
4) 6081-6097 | 0.8257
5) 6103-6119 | 0.8809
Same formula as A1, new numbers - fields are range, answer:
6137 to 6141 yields 0.8503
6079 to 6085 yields 0.8687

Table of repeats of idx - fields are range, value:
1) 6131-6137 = 0.8559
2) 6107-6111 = 0.901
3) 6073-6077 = 0.8576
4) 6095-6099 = 0.8596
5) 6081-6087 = 0.8855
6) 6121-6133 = 0.846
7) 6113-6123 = 0.9305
